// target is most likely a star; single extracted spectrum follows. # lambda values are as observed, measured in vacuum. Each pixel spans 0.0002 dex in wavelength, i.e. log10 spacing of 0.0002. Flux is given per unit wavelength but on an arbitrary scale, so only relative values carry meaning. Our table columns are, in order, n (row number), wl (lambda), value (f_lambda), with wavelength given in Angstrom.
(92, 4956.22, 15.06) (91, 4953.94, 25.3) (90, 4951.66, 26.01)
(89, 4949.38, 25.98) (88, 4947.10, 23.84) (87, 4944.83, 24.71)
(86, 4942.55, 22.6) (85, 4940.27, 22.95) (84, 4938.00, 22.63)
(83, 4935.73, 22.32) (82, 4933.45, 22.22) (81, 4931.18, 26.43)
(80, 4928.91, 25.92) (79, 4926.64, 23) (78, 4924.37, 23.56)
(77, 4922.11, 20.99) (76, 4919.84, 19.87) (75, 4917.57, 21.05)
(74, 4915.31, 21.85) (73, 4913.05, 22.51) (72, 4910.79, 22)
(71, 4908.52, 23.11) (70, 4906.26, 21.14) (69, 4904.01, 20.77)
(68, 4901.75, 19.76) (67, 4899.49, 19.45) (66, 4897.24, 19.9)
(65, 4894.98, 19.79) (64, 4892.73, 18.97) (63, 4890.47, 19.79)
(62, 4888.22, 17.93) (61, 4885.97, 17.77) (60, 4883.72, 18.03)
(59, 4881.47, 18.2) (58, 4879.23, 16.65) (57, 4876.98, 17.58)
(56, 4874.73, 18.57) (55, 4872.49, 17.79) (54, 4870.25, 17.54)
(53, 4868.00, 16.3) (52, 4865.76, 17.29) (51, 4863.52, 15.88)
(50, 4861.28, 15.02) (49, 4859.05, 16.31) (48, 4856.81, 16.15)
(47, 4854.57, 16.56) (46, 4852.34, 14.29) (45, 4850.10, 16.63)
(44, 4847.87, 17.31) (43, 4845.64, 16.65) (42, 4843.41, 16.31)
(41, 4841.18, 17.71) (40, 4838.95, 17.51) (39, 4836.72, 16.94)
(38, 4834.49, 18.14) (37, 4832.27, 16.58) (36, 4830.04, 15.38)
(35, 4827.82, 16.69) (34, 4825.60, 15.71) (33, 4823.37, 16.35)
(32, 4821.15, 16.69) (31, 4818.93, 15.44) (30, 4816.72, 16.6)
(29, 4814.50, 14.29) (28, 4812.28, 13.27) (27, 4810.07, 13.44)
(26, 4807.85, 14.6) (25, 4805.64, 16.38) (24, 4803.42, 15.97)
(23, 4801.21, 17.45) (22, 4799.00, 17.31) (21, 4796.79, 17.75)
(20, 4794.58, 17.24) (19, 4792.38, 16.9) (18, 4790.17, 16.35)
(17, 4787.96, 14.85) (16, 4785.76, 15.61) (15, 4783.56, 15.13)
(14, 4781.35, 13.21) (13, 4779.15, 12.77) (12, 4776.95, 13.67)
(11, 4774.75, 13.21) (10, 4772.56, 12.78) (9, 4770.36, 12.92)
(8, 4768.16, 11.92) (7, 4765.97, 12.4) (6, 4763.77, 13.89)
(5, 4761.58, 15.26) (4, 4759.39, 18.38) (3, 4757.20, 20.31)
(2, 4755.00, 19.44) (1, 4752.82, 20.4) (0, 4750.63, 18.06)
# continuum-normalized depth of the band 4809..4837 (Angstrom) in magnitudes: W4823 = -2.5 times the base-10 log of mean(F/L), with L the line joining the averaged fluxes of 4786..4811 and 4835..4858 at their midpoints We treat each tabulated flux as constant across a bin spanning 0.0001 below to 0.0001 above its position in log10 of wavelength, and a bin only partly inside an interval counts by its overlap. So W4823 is 0.04 mag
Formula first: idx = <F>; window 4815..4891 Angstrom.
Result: 16.9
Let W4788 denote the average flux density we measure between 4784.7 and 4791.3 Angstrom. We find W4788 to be 15.6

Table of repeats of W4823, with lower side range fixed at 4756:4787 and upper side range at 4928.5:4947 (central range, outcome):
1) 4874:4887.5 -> 0.15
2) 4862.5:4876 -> 0.15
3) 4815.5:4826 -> 0.06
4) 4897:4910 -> 0.05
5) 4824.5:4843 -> 0.07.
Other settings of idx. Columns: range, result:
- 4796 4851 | 16.3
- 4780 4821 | 15.7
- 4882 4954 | 21.9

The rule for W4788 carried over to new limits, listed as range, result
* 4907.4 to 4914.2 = 22.5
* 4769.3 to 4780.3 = 13.1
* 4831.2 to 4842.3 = 17.4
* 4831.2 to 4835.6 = 17.4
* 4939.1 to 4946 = 23.4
